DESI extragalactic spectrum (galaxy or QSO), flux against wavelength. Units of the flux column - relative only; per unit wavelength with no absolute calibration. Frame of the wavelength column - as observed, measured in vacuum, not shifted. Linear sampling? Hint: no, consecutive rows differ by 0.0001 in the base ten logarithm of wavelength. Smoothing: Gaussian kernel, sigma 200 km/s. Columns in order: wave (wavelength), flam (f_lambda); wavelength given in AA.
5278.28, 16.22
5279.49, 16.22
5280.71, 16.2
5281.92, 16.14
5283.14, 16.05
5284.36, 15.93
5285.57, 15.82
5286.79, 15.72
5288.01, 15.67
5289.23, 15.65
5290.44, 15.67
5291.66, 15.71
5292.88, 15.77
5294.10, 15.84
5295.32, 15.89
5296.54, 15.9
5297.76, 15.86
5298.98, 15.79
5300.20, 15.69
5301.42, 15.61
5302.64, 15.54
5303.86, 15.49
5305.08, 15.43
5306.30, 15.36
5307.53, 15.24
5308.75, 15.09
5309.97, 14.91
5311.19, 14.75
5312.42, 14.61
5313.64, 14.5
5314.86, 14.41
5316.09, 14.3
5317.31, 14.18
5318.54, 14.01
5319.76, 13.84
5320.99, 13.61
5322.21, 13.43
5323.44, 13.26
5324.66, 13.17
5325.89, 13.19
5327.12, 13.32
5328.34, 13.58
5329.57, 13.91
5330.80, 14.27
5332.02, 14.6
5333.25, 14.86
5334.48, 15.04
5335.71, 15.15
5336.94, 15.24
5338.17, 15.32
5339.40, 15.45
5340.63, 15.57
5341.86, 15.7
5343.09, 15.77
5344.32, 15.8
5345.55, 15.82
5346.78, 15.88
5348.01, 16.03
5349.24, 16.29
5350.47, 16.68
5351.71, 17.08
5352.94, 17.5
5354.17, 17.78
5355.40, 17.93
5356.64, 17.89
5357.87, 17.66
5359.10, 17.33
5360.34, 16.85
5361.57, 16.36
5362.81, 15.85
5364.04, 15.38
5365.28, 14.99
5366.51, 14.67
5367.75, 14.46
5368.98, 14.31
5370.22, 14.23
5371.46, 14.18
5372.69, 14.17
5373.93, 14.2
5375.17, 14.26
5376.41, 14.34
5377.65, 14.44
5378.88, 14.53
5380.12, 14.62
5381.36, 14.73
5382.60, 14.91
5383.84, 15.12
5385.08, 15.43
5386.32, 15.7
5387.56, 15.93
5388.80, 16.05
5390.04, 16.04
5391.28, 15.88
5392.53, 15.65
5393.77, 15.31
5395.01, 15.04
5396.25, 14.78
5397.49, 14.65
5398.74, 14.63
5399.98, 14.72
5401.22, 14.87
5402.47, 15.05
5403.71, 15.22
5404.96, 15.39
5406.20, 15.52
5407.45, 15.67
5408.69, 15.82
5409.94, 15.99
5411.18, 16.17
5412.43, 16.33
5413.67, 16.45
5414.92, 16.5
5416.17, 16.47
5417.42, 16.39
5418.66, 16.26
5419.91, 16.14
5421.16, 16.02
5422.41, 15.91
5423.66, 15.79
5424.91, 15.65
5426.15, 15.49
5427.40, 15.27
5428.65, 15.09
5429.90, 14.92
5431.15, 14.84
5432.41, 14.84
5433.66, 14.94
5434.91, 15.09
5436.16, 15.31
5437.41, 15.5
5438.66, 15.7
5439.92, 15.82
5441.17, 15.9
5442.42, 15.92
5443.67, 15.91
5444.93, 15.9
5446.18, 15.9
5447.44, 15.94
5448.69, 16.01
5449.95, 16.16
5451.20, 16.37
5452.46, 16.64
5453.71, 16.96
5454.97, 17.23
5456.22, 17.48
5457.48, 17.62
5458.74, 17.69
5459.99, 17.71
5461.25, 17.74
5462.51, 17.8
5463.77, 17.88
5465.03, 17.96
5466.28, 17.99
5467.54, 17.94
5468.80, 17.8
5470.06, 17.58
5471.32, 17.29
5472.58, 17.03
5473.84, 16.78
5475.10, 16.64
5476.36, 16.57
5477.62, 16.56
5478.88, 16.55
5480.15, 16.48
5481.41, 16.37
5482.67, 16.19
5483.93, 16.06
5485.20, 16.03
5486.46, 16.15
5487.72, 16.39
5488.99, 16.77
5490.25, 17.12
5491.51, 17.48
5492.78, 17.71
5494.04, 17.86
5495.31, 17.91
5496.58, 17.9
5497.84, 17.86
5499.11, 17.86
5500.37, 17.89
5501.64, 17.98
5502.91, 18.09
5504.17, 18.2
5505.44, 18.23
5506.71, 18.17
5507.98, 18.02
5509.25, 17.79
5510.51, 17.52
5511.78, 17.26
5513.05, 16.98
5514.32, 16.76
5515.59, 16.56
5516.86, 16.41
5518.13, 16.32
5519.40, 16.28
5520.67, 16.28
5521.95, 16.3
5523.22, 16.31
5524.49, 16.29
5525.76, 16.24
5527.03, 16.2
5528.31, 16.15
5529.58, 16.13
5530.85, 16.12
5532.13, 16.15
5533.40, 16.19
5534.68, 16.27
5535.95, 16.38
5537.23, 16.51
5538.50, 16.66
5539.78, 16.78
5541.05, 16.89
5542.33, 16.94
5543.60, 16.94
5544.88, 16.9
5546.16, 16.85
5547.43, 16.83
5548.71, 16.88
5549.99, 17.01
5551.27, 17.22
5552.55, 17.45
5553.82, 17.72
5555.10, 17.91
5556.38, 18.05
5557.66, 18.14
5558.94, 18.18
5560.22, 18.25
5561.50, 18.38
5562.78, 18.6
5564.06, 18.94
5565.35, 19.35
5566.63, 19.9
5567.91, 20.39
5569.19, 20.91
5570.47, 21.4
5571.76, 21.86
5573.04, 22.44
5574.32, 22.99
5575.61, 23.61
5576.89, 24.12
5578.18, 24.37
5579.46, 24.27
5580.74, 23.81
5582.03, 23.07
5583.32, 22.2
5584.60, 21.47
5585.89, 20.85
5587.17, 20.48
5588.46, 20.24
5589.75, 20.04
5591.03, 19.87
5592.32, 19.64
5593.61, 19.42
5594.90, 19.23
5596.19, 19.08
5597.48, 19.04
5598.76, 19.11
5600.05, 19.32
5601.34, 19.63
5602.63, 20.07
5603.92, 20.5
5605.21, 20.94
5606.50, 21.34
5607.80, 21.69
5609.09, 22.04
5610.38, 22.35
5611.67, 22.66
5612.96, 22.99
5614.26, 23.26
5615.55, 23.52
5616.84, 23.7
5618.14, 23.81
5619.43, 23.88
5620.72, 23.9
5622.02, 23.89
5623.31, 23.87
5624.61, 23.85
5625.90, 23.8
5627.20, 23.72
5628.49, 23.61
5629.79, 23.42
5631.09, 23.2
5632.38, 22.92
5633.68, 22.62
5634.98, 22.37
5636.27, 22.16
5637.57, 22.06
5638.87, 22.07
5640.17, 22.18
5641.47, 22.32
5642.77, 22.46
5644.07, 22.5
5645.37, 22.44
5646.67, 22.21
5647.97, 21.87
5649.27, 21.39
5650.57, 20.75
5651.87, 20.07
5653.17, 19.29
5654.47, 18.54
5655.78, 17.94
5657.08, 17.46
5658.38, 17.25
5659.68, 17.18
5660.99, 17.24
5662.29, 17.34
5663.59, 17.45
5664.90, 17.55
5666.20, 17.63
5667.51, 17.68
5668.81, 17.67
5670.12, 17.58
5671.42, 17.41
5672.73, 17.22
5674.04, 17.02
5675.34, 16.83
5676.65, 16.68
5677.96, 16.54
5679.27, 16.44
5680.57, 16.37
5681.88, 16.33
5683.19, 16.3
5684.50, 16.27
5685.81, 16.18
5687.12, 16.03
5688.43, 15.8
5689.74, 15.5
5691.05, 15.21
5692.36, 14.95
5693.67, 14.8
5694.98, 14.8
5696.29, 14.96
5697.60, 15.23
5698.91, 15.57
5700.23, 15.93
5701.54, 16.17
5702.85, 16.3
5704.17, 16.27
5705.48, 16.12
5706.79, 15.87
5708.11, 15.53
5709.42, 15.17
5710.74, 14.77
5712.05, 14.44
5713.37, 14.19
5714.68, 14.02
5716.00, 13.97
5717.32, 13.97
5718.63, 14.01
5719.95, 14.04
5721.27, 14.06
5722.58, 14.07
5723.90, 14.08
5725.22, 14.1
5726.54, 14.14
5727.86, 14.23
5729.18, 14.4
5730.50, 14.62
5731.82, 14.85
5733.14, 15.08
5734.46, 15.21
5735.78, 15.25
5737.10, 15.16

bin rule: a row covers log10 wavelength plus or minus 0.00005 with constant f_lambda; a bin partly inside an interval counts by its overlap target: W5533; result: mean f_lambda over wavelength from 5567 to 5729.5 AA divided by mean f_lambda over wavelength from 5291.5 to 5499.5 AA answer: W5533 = 1.21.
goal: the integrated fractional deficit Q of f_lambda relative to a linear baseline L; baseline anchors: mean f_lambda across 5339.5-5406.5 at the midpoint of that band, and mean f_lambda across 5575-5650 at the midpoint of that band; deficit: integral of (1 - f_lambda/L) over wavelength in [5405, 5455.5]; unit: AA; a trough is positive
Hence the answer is 3.6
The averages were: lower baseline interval 15.5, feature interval 15.9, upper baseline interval 22.1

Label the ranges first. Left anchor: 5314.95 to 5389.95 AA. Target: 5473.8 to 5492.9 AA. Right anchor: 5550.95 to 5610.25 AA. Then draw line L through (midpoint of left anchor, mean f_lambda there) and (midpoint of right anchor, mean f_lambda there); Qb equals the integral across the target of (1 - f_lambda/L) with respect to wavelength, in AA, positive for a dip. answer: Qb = 1.68 AA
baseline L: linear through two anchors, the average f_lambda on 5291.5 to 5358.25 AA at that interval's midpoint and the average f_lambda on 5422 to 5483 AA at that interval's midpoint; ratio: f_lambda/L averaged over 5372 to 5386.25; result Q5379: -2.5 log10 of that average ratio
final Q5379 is 0.079 mag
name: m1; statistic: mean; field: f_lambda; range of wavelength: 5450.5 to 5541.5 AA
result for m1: 17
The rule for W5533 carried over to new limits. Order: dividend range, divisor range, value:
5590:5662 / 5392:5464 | 1.34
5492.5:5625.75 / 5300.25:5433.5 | 1.26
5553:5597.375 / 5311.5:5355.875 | 1.37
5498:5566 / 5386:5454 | 1.10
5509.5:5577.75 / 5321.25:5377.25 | 1.17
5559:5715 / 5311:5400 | 1.29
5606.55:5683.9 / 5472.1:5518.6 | 1.20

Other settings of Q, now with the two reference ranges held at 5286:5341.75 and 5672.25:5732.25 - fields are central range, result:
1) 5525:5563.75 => -4.9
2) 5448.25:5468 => -3.0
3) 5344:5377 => -2.0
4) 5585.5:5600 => -4.3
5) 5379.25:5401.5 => -0.4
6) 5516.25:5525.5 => -0.7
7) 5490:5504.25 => -2.6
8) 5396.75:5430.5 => -1.5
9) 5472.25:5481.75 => -1.0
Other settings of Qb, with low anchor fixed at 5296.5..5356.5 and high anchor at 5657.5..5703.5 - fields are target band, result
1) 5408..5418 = -0.5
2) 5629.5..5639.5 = -3.9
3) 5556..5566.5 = -1.7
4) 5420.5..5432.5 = 0.1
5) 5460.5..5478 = -1.9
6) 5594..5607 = -2.9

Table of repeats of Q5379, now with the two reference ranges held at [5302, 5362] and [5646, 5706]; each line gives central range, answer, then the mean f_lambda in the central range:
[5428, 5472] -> -0.039 mag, 16.5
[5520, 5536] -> 0.007 mag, 16.2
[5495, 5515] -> -0.100 mag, 17.8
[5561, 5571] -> -0.192 mag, 19.7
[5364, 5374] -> 0.073 mag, 14.5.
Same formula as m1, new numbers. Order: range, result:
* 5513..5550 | 16.5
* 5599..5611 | 20.8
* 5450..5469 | 17.5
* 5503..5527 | 17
